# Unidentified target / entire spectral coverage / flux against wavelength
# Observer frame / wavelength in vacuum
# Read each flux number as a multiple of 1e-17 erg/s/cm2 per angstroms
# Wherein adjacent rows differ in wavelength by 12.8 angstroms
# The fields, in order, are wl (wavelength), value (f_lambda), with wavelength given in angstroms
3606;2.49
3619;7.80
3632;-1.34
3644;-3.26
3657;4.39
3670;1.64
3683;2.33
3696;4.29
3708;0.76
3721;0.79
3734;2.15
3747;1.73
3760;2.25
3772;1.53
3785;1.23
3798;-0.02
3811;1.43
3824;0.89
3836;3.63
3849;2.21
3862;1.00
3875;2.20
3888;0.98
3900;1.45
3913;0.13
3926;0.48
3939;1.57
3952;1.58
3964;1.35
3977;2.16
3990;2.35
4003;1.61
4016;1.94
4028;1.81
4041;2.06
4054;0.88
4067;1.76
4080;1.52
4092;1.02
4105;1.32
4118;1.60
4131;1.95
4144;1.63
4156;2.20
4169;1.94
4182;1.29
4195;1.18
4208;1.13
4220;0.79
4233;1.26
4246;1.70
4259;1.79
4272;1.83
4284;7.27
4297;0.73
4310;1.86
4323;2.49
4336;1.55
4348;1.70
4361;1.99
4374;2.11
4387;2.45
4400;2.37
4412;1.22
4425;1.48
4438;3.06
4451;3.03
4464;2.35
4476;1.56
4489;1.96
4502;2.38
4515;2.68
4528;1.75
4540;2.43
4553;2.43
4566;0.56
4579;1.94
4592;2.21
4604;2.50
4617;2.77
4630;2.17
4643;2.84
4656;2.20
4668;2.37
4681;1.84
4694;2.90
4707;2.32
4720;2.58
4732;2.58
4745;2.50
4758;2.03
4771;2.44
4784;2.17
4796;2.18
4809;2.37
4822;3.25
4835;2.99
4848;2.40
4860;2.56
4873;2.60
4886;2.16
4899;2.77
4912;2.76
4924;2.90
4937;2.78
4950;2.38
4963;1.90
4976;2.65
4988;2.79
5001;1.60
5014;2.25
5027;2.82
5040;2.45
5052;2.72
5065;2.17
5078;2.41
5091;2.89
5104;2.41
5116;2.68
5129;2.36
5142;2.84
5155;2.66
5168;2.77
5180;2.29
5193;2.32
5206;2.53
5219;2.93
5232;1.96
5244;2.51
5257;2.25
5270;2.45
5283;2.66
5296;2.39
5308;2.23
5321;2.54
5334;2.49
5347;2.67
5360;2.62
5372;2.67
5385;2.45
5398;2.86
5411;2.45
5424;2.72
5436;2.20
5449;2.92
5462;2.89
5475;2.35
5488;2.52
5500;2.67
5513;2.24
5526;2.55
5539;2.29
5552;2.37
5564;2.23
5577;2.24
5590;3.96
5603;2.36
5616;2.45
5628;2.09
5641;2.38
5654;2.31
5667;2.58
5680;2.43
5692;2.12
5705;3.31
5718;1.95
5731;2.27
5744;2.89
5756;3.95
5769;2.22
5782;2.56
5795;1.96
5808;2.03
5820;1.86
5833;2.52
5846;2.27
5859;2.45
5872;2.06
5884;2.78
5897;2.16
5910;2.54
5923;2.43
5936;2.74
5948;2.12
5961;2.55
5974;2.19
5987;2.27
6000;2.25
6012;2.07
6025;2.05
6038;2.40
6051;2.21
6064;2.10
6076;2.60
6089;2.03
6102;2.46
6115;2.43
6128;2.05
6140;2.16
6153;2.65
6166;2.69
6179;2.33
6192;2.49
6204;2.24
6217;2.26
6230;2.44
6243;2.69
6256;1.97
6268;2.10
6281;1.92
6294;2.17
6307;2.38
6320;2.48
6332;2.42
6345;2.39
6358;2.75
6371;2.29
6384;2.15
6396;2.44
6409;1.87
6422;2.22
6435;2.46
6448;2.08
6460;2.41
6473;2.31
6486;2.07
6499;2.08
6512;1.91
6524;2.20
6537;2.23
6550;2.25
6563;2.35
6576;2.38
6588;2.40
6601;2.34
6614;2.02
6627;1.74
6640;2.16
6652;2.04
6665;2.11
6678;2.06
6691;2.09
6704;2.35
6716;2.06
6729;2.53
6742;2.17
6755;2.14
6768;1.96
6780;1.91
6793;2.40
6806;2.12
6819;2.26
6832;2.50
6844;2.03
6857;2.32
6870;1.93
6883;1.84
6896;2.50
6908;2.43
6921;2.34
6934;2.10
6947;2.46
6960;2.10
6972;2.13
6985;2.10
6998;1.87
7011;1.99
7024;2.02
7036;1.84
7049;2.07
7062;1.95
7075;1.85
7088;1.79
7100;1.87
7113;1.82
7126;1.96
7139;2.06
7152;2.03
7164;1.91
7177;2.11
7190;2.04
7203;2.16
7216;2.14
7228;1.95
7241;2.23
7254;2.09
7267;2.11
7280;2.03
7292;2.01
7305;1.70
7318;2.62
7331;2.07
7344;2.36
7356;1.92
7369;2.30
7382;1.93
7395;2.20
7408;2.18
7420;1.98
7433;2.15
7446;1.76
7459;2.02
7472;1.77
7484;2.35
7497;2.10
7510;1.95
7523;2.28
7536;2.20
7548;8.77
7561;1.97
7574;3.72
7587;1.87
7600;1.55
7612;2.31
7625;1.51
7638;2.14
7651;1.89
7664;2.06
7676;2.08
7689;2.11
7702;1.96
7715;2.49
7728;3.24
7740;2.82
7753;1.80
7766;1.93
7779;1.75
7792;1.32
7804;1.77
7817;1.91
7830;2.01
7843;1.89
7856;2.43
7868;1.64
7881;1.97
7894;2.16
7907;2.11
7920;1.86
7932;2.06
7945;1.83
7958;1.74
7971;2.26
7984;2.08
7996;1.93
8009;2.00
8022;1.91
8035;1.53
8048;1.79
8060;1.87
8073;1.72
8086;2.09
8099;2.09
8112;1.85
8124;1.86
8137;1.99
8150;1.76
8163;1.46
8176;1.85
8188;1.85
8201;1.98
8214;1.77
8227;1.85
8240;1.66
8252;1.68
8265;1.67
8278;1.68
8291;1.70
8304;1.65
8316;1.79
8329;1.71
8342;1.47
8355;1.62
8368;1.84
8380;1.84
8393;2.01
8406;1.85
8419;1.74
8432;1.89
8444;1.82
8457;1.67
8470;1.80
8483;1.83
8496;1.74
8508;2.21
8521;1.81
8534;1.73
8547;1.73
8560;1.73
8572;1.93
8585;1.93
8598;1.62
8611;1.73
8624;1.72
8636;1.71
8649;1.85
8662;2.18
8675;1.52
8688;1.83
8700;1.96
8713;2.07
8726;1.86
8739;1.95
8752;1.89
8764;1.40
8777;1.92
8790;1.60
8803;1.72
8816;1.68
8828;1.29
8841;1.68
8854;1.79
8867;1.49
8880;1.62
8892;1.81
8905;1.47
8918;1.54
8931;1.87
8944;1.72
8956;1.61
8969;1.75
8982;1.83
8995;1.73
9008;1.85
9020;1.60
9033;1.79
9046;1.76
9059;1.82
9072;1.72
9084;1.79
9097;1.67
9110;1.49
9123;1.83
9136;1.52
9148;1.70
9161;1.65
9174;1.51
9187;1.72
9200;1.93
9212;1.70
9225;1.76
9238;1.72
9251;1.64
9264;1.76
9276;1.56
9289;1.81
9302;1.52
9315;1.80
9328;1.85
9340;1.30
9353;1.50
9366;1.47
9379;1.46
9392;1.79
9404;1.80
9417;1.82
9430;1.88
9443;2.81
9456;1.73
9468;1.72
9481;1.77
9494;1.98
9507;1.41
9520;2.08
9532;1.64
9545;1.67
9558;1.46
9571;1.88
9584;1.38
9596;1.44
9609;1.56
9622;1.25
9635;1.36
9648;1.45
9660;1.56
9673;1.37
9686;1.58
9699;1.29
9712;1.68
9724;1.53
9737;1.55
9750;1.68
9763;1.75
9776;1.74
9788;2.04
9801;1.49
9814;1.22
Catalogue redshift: 0.150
